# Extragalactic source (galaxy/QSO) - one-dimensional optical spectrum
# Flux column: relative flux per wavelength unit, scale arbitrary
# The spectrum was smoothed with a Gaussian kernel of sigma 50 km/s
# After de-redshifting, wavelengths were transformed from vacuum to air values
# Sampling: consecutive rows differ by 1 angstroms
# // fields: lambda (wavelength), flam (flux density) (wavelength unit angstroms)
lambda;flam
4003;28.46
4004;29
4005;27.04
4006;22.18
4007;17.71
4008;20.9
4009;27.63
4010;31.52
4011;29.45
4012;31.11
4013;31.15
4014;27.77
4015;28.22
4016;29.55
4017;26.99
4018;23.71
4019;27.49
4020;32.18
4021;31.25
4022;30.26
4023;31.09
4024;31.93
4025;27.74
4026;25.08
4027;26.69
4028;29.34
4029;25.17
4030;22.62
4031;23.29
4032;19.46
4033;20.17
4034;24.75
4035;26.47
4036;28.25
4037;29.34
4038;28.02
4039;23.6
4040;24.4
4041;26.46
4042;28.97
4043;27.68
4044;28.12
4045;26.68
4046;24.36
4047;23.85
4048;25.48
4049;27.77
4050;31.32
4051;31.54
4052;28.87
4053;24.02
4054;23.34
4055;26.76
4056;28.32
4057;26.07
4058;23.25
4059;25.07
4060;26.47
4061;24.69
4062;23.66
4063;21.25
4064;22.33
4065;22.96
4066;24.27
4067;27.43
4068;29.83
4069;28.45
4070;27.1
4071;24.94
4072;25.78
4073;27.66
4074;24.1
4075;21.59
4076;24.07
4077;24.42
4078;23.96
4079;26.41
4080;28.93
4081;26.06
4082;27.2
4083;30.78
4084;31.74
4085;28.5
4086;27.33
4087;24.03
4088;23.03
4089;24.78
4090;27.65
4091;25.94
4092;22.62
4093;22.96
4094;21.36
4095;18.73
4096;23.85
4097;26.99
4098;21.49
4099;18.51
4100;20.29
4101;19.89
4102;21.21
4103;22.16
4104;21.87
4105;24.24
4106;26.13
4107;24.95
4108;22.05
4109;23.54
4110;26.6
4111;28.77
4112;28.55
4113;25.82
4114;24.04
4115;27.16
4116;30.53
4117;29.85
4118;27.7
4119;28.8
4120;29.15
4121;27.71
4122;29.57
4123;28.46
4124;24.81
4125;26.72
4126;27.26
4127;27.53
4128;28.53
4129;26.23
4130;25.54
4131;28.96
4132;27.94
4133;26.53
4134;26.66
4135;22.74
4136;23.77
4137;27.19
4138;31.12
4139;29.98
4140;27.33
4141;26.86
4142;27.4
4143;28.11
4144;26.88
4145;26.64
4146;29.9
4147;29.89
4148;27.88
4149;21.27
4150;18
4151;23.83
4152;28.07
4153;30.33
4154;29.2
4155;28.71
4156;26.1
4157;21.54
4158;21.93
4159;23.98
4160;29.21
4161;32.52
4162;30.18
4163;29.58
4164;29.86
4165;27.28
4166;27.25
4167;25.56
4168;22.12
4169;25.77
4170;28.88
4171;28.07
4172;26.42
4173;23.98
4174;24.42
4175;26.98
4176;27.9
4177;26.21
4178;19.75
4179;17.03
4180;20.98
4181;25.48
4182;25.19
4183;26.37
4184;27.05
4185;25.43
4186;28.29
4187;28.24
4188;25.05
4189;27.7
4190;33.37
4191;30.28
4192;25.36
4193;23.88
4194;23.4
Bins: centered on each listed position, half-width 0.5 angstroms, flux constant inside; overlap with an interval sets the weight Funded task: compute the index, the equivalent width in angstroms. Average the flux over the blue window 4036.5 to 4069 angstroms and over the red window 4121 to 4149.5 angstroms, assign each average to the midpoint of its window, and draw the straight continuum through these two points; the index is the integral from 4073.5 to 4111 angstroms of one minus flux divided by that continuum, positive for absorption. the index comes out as 3.20 angstroms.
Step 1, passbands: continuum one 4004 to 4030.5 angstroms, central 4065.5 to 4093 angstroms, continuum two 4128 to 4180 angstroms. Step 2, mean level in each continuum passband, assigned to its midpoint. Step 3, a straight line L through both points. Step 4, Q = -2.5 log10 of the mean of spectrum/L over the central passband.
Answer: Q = 0.04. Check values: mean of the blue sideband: 27.6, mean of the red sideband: 26.4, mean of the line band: 26.2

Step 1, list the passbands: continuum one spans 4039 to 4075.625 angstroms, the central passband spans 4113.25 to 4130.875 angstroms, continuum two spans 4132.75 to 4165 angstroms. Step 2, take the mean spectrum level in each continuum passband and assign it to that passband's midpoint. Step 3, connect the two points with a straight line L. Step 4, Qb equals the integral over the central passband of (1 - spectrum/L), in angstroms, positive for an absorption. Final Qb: -0.63 angstroms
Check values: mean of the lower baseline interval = 25.9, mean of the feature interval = 27.6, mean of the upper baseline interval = 27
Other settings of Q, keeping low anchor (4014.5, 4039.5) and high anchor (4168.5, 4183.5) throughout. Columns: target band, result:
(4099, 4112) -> 0.10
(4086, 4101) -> 0.13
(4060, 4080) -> 0.05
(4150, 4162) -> -0.06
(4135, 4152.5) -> -0.05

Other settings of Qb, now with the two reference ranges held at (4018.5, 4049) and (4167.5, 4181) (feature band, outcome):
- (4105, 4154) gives -3.34 angstroms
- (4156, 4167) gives -1.10 angstroms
